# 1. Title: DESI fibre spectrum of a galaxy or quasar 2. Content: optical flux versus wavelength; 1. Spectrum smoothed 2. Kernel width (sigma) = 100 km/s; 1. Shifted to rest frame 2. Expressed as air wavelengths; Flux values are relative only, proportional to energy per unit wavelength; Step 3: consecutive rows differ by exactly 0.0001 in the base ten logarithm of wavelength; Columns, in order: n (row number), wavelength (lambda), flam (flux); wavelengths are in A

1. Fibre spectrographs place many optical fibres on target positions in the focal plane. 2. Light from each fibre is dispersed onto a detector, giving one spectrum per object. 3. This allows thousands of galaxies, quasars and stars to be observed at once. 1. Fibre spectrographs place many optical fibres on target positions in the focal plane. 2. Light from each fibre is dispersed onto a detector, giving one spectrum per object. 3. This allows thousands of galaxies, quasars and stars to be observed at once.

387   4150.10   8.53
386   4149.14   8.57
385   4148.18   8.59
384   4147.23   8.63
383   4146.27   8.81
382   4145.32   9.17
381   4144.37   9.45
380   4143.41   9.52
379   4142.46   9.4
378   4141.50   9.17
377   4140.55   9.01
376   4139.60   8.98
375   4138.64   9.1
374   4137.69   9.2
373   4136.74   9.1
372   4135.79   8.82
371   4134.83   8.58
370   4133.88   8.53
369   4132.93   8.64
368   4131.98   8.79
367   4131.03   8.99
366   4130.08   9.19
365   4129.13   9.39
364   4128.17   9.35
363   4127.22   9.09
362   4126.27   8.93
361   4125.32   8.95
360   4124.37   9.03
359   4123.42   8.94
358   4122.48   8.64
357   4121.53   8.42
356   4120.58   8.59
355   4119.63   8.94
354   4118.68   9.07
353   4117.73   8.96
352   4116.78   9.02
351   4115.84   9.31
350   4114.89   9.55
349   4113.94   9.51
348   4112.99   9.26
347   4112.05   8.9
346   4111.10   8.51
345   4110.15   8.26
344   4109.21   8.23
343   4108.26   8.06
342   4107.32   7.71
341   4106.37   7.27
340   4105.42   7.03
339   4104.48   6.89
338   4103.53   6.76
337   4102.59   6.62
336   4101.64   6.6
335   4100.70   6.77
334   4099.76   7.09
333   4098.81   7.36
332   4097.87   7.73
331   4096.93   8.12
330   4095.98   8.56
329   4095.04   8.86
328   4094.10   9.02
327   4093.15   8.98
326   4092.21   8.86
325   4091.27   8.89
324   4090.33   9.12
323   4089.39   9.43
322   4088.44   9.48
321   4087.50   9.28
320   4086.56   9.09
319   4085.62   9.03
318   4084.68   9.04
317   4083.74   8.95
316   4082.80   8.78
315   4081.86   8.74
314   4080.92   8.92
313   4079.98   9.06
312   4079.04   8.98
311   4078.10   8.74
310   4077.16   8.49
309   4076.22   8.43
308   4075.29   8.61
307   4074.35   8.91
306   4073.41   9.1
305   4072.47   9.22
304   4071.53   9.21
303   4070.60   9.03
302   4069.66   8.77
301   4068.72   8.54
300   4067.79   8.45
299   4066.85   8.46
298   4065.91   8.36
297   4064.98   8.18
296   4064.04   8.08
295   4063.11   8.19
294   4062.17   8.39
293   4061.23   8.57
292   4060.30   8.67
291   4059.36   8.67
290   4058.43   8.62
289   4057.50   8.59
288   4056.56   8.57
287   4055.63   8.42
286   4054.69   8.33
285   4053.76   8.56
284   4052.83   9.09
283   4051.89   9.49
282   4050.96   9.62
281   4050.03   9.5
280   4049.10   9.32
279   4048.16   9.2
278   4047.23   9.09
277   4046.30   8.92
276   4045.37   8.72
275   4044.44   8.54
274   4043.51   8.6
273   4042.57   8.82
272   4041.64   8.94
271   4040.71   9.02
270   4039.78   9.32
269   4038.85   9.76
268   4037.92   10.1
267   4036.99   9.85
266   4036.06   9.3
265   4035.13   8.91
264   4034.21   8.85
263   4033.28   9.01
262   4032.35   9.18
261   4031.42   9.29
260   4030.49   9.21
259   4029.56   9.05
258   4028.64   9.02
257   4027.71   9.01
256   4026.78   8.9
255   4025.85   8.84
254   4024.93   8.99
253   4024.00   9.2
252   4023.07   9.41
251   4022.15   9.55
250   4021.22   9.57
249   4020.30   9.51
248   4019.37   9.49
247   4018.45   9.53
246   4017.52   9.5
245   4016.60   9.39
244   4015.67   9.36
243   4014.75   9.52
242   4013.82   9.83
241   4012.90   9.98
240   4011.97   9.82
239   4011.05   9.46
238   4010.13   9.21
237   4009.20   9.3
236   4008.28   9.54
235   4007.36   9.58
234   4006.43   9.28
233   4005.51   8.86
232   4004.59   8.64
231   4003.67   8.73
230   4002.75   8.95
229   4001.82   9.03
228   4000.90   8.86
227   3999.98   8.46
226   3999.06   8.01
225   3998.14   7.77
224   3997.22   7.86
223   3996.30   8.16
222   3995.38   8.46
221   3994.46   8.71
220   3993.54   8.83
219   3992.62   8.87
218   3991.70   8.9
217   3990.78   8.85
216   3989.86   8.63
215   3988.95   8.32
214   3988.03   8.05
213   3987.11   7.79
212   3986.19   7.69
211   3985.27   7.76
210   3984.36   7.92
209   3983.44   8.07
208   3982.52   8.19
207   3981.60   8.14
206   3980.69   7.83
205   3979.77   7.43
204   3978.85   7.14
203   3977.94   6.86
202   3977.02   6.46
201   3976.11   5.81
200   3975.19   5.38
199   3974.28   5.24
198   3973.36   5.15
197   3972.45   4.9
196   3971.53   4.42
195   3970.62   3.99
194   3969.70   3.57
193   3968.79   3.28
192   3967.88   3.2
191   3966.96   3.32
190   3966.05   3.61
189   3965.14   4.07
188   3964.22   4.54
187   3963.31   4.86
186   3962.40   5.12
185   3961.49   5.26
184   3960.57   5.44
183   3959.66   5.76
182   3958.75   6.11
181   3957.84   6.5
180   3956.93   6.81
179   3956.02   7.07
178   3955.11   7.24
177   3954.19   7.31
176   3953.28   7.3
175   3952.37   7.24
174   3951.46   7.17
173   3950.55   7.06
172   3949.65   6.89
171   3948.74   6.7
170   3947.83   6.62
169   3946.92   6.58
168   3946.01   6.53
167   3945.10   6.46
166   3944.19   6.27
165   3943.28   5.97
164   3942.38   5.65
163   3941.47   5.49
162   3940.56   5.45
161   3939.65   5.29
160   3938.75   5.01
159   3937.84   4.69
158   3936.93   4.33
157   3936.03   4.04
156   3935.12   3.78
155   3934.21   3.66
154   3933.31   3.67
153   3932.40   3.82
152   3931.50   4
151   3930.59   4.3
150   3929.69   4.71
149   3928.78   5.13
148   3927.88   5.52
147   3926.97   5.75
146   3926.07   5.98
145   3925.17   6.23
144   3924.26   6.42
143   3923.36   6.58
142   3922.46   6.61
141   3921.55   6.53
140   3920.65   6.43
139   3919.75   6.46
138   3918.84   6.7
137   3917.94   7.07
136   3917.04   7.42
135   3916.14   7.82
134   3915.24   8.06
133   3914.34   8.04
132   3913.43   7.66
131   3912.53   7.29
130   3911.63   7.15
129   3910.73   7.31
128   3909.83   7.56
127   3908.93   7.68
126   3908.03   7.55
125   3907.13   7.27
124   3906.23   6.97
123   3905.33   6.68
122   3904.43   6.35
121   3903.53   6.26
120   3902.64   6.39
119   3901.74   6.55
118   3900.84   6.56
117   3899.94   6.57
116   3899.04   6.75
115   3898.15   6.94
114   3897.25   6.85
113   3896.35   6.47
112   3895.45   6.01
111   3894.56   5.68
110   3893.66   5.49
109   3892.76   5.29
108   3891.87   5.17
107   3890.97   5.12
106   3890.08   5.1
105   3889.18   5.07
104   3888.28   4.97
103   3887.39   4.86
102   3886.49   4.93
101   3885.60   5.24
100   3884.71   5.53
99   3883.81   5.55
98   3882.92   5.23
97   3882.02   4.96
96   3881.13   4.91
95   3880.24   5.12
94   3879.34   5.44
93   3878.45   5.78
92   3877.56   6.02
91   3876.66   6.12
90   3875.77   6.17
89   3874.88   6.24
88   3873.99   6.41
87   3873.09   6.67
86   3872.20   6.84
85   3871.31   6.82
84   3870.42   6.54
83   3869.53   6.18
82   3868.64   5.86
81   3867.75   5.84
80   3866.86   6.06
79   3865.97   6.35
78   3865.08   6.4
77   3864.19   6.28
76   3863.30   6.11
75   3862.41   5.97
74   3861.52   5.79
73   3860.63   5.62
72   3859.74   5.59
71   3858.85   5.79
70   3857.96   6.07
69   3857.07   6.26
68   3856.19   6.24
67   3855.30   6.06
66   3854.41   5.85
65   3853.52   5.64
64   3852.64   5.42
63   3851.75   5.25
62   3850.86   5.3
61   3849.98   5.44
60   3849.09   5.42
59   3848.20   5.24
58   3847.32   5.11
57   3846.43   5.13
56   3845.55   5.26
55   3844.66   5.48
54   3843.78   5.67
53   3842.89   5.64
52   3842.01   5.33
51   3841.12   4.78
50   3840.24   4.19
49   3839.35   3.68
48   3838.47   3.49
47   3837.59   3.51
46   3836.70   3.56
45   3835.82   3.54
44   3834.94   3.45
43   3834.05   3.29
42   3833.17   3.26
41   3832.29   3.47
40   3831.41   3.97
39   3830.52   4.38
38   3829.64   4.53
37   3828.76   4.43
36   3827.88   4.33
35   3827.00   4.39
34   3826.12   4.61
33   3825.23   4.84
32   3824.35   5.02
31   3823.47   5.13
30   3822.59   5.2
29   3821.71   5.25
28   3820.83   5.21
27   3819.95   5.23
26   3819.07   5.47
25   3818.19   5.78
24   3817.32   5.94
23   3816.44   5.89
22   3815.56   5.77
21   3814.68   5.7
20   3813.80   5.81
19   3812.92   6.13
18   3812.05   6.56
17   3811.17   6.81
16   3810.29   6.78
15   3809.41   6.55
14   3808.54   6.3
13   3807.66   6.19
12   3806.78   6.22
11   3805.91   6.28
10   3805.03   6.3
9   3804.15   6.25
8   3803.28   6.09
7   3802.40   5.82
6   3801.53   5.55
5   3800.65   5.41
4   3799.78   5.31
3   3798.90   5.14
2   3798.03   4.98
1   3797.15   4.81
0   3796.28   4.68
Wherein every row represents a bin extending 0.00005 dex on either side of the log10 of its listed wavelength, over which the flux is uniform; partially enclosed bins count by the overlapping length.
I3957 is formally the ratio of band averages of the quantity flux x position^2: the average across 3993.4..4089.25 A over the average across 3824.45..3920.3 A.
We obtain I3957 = 1.7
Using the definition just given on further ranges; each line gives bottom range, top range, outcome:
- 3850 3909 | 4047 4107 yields 1.58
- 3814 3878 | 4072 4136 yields 1.84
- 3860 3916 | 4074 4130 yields 1.53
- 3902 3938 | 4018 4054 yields 1.58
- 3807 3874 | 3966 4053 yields 1.69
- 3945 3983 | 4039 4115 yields 1.54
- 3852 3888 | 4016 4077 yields 1.67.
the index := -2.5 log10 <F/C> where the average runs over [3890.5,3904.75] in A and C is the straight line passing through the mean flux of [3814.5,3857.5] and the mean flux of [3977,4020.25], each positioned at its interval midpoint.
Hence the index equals 0.03 mag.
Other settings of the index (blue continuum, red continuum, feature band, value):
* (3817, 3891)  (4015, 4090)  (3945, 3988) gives 0.20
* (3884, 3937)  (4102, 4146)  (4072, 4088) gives -0.09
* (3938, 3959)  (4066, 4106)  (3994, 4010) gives -0.20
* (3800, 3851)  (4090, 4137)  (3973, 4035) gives -0.18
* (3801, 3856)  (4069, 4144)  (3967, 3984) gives 0.22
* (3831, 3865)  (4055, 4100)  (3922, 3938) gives 0.27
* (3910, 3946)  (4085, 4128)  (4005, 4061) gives -0.23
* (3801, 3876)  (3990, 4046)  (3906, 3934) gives 0.11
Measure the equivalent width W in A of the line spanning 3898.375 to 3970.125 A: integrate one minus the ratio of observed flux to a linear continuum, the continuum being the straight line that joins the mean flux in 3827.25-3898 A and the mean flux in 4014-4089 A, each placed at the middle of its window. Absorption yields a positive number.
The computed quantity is 7.28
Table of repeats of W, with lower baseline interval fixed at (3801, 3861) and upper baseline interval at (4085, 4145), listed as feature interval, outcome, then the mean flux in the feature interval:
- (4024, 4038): -2.8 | 9.14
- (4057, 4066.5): -0.5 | 8.43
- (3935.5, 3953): 1.7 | 5.98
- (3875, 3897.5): 1.6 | 5.48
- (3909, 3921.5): -2.1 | 7.29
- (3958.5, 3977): 5.9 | 4.68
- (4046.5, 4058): -1.6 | 8.98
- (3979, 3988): -1.0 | 7.85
